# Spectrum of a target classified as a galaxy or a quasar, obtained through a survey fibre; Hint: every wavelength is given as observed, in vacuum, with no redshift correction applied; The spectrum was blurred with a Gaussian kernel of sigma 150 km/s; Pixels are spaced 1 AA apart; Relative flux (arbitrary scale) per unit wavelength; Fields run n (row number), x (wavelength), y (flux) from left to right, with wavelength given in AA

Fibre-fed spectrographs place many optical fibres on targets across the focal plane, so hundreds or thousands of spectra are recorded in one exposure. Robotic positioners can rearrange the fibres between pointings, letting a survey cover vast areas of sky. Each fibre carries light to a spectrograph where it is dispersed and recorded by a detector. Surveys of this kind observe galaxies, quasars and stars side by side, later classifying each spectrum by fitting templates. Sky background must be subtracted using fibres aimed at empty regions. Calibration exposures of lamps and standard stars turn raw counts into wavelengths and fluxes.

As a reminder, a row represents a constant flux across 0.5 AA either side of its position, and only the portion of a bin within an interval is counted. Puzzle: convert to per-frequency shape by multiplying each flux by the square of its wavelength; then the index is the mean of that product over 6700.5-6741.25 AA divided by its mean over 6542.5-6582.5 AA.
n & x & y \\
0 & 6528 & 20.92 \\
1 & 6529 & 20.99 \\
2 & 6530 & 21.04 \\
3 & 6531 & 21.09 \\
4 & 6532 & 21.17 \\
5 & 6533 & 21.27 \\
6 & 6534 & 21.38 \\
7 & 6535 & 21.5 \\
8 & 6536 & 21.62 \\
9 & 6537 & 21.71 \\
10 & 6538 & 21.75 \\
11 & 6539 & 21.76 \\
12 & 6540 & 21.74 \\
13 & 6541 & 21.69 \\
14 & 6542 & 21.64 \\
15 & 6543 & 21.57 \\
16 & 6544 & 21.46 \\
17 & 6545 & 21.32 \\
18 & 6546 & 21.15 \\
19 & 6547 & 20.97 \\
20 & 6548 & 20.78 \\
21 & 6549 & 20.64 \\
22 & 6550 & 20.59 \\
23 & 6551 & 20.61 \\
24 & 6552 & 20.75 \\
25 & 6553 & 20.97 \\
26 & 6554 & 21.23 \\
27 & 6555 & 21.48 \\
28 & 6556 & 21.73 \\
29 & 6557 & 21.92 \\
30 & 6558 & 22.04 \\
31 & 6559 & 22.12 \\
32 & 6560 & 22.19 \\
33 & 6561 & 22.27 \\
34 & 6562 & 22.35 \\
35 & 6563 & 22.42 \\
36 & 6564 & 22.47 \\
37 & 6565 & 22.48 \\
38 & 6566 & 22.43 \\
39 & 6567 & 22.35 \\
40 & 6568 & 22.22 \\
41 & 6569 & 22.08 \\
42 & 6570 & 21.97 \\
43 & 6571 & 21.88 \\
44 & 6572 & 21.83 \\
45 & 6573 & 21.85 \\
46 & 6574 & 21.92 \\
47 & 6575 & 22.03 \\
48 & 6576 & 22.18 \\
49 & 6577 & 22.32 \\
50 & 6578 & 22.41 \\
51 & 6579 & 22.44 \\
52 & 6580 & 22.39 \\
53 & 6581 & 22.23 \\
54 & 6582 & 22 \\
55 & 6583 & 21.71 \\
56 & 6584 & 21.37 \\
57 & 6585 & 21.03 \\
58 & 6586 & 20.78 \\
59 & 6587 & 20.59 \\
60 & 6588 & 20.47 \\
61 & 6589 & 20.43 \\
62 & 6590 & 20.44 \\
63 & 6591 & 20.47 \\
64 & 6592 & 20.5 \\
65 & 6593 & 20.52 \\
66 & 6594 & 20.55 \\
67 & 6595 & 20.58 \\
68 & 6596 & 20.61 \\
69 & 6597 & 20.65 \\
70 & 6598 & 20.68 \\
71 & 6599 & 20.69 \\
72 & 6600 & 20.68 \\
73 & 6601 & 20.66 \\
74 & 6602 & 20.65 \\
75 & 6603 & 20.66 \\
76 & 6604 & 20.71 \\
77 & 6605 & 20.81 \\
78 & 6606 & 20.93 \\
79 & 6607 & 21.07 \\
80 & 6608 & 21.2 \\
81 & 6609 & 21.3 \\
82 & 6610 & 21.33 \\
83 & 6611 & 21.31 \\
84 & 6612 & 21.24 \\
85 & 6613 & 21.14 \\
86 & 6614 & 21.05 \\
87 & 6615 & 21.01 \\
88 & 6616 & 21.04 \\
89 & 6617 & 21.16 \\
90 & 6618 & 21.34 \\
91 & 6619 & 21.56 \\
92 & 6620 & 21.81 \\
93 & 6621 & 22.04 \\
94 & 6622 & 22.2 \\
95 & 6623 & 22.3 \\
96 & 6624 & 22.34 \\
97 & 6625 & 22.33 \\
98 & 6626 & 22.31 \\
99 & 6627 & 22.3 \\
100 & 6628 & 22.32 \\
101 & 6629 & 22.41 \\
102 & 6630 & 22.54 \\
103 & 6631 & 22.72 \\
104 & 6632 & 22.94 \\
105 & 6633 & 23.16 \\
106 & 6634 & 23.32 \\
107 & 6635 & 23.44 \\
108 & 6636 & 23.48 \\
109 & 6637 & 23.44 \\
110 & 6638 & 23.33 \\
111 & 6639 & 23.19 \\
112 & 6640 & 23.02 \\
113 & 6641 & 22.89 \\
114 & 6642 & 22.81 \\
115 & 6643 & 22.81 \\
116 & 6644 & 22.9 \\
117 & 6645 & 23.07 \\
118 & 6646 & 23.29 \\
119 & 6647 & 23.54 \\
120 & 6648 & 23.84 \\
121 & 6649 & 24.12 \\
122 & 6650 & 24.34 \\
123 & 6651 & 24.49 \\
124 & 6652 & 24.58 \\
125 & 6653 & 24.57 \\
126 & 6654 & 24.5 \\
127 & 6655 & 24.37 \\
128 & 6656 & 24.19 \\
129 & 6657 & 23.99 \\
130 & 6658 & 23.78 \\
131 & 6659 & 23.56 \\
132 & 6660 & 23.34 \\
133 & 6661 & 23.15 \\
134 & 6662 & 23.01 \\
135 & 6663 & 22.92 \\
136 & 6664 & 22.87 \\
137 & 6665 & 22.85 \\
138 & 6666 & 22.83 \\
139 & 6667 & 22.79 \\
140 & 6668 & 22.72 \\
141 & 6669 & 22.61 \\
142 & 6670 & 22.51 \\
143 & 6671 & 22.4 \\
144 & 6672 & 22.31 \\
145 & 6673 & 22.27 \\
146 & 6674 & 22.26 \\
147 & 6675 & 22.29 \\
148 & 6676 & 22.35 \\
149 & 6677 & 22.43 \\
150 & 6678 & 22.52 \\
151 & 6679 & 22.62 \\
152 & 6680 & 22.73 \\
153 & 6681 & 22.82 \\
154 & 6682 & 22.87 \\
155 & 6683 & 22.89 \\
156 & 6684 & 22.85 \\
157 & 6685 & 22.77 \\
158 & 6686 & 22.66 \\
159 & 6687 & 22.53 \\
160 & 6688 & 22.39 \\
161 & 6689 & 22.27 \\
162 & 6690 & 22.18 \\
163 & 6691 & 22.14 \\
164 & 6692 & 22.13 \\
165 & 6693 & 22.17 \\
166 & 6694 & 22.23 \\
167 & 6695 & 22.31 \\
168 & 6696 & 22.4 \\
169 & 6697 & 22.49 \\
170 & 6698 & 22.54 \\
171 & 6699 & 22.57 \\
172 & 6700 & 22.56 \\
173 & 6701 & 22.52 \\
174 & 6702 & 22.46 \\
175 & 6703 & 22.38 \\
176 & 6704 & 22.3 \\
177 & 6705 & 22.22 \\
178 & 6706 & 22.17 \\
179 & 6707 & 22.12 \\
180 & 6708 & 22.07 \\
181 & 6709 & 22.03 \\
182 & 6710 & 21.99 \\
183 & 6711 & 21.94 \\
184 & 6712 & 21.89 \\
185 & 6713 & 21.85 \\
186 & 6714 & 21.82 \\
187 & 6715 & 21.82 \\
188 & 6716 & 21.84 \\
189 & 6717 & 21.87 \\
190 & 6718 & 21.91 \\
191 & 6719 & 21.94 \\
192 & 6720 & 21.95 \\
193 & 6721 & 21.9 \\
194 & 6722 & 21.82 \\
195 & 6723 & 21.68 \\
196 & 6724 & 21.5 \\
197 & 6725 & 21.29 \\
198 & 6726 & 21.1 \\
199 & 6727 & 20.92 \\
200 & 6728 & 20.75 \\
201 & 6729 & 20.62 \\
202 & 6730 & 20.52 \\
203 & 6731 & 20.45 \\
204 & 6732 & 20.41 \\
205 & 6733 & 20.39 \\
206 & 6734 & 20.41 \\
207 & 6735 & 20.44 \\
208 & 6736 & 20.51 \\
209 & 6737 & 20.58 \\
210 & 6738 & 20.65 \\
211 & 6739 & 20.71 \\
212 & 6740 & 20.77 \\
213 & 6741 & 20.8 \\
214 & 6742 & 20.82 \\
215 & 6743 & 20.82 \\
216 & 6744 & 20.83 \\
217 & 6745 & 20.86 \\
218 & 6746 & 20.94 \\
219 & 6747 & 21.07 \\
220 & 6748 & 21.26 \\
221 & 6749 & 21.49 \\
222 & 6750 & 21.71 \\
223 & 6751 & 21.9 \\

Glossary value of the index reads 1.03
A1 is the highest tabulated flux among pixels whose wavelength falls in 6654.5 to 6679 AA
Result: 24.37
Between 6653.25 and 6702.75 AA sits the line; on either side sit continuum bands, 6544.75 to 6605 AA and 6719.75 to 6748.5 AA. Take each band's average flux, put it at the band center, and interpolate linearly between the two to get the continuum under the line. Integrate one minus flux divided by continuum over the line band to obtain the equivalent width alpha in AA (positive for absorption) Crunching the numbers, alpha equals -3.9 AA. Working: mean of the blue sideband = 21.4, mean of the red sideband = 20.9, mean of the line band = 22.8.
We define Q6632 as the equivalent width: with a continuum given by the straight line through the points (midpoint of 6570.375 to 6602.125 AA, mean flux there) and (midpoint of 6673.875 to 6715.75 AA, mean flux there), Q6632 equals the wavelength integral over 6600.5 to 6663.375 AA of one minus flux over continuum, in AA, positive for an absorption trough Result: -2.44 AA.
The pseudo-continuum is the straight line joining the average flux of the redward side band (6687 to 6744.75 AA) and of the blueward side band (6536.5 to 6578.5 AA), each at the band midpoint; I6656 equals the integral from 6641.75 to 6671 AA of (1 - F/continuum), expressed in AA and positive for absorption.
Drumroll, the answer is -2.4 AA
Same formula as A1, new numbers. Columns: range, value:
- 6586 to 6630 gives 22.54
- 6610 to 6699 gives 24.58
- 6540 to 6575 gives 22.48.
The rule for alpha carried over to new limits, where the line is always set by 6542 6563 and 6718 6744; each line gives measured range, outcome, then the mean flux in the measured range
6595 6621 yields 0.3 AA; 21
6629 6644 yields -1.3 AA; 23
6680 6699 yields -1.3 AA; 22.5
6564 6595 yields -0.3 AA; 21.6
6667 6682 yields -1.0 AA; 22.5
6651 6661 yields -1.4 AA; 24.1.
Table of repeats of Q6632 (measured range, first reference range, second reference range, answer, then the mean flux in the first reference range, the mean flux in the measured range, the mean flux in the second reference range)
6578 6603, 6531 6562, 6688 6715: 0.78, 21.4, 21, 22.2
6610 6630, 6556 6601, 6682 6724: 0.03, 21.6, 21.8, 22.2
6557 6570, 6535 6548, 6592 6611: -0.62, 21.5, 22.3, 20.8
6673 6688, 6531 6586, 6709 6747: -0.89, 21.7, 22.6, 21.2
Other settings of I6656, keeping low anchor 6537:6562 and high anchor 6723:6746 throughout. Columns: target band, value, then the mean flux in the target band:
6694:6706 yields -0.9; 22.4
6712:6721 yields -0.5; 21.9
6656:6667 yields -1.2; 23.3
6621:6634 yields -0.8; 22.5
